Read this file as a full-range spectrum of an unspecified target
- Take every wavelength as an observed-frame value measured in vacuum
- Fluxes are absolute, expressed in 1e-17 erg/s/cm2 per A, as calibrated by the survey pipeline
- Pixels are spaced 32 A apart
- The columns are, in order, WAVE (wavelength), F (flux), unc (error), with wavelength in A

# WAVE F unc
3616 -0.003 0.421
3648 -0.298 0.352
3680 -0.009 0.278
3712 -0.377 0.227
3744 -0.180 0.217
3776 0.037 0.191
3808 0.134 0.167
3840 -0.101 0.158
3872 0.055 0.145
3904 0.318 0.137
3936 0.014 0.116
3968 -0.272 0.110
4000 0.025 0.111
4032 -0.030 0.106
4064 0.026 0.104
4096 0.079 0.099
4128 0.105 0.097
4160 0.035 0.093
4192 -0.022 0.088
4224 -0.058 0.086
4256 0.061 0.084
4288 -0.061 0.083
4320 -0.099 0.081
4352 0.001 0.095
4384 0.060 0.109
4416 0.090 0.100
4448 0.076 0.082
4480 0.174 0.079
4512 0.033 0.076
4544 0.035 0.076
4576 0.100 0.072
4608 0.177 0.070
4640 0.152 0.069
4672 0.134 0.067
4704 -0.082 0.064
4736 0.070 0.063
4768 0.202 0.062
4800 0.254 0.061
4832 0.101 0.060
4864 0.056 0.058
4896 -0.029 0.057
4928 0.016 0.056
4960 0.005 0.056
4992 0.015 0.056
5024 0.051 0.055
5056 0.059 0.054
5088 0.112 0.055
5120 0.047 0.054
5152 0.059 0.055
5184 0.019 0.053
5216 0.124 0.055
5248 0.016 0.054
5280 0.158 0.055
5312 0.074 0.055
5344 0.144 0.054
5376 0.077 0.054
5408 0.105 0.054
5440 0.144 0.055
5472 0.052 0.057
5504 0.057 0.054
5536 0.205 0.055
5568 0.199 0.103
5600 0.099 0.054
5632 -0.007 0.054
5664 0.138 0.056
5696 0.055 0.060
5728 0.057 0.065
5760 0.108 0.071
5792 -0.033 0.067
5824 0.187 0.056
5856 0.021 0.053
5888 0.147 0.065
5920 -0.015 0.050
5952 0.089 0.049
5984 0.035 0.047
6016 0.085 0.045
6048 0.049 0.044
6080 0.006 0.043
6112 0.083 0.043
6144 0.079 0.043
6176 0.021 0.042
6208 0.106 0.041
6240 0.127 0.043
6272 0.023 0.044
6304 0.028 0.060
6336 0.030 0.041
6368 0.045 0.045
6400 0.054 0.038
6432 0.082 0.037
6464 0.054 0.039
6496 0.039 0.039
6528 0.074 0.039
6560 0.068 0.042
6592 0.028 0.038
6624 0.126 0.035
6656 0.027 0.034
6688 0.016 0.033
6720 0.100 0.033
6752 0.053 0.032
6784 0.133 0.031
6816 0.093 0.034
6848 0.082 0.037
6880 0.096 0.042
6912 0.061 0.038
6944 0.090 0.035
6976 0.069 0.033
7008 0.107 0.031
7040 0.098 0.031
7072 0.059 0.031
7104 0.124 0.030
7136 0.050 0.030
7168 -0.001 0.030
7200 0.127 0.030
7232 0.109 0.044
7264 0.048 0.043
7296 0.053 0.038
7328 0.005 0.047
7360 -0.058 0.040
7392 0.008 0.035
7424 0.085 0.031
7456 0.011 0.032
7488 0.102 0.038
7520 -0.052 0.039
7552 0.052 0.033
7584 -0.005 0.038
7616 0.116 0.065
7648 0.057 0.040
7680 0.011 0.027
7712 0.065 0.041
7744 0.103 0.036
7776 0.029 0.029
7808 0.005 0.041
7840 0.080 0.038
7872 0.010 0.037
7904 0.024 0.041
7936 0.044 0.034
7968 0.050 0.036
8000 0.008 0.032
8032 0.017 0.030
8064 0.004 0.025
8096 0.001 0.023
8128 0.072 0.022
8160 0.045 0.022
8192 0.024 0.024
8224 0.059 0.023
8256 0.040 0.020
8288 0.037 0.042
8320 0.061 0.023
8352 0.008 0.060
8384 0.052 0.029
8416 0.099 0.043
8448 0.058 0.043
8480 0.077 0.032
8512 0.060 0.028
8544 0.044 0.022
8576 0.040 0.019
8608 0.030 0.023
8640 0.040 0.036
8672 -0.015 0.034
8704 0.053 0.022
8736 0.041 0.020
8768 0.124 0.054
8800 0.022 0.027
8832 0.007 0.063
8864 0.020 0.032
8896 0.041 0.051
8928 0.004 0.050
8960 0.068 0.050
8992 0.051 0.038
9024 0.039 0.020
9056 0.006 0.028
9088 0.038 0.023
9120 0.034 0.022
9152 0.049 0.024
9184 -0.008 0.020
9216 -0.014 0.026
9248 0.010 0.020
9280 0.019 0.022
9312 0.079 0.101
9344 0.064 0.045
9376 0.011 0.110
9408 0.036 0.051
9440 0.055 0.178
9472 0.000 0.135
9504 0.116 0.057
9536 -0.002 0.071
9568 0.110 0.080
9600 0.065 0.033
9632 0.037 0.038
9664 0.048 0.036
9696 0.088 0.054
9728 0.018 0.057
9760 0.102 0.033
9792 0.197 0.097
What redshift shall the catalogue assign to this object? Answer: 0.01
